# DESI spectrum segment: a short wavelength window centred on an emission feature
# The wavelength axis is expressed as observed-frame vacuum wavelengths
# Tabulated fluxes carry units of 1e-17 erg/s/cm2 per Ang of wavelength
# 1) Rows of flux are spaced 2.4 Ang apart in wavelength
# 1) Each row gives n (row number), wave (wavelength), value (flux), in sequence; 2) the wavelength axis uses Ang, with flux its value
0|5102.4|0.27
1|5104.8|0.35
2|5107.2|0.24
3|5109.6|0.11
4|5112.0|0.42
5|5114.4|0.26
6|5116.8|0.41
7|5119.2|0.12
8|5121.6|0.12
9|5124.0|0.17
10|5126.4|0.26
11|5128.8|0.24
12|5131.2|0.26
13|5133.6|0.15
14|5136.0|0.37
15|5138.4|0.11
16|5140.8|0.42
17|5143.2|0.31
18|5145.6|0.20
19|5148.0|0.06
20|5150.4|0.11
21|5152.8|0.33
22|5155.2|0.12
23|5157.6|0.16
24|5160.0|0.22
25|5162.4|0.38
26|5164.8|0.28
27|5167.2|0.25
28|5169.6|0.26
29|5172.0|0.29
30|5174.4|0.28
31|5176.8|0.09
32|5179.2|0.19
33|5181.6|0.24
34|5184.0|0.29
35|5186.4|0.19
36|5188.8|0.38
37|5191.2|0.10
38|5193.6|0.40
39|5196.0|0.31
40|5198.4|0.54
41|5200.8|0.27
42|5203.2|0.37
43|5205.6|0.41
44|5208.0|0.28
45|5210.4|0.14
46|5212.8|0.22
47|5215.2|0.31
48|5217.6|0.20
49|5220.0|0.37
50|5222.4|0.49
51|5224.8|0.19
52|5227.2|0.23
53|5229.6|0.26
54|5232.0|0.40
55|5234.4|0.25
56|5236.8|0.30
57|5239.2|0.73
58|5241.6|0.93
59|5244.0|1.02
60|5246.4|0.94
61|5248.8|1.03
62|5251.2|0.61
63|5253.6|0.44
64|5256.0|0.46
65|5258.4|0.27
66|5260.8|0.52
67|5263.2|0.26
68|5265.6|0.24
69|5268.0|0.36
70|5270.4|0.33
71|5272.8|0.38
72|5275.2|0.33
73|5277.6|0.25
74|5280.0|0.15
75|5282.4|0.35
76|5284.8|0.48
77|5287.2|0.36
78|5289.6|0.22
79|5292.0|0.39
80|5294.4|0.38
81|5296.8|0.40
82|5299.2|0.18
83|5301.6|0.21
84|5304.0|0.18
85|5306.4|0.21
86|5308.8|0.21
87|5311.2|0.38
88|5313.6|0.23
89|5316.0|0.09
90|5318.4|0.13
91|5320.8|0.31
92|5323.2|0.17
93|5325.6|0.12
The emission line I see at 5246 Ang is C III]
